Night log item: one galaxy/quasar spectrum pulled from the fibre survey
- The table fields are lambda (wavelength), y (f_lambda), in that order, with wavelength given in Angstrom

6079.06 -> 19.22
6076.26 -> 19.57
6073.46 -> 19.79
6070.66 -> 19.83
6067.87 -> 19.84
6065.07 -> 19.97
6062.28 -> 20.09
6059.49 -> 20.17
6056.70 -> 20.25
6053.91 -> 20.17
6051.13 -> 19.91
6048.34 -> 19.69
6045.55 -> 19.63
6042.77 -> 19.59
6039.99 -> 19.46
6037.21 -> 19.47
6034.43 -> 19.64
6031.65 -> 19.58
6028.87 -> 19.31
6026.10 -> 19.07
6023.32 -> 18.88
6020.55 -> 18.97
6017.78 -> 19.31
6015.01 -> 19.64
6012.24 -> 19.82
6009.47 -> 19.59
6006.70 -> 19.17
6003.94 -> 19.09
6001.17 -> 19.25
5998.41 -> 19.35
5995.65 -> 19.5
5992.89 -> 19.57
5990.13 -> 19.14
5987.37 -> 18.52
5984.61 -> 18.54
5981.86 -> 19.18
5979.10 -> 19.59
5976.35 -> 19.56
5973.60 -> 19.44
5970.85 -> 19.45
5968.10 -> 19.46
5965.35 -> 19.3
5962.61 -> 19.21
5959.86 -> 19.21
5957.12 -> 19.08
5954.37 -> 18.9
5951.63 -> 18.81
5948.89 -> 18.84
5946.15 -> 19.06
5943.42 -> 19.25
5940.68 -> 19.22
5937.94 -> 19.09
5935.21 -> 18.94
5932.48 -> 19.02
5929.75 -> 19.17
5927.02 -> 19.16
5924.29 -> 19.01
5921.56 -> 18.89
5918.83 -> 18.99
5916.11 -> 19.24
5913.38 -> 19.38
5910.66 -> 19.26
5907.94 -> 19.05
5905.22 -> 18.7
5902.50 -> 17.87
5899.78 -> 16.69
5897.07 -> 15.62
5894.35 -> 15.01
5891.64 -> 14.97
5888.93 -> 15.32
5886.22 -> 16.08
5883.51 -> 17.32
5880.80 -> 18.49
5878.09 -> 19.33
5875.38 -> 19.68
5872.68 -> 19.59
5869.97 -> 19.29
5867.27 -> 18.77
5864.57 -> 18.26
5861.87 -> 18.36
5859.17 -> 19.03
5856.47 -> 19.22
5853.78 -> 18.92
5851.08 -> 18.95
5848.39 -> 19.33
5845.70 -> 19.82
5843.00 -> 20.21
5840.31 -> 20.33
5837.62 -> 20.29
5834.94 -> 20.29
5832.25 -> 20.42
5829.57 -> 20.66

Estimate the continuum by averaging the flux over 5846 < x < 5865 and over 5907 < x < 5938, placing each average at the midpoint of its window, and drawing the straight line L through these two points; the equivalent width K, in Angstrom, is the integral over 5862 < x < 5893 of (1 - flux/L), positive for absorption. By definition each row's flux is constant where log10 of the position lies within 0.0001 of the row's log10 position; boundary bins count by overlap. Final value 1.7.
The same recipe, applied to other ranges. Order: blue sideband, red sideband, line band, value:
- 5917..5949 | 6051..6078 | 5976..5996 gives 0.3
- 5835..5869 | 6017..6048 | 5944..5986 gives 0.4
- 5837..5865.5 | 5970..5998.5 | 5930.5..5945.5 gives 0.1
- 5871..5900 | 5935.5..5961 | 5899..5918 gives -0.9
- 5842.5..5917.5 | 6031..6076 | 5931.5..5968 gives -0.4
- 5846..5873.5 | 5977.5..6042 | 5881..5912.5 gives 3.4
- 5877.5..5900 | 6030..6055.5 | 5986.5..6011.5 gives -0.7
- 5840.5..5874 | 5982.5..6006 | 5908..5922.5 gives 0.0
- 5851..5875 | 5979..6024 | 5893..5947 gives 1.6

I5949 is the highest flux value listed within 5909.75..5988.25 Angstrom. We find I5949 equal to 19.59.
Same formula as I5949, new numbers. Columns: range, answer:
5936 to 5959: 19.25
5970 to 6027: 19.82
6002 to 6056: 20.17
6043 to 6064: 20.25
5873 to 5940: 19.68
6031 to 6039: 19.64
